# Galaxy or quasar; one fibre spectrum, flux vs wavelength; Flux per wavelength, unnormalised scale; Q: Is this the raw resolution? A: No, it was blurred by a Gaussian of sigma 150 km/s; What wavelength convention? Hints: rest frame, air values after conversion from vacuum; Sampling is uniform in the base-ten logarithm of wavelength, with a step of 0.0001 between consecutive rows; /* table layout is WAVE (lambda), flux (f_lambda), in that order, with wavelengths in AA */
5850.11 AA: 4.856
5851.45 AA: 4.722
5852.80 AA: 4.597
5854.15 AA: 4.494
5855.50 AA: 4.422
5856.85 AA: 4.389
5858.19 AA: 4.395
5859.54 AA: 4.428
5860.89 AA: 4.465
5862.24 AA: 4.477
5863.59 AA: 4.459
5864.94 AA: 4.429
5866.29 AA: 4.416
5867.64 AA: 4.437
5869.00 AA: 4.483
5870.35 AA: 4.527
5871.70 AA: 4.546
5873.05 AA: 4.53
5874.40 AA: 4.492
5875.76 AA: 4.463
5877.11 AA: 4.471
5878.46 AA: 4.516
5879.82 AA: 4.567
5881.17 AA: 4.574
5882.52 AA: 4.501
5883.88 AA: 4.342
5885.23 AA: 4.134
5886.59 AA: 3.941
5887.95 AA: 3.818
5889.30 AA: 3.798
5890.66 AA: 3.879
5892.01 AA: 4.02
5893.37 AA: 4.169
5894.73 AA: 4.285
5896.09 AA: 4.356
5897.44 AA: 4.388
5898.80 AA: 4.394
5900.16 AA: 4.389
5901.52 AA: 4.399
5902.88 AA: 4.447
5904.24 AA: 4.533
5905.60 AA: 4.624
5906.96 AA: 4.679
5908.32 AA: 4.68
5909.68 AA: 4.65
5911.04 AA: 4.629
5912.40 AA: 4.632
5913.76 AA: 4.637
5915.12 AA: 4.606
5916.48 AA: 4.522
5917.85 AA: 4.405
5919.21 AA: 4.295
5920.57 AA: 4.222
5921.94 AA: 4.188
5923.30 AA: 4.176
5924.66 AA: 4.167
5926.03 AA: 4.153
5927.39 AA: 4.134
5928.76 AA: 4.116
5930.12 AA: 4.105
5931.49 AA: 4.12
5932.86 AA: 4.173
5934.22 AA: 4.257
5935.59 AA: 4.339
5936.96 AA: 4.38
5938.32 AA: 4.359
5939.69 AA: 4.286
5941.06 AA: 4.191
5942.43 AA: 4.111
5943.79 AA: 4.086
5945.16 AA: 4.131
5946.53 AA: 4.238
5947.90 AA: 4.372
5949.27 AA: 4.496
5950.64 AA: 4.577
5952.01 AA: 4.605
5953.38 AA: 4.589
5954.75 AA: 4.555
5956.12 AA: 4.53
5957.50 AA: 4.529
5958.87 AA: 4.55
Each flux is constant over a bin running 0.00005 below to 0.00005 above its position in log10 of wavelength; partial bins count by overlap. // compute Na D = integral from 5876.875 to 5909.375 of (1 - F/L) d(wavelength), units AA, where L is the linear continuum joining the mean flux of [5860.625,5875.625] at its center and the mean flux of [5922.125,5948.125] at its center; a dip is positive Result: 0.3 AA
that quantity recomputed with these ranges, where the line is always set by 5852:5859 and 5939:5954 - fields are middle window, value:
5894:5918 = -0.7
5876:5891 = 0.6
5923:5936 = 0.6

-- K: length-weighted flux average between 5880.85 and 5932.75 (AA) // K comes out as 4.31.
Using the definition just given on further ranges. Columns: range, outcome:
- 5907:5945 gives 4.32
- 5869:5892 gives 4.32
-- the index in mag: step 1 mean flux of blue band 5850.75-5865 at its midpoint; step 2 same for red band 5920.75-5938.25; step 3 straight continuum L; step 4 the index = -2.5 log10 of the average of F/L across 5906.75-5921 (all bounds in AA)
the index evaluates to -0.07 mag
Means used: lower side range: 4.48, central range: 4.54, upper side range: 4.2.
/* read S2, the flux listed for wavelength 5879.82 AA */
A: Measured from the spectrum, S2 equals 4.567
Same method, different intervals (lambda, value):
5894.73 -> 4.285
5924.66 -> 4.167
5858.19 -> 4.395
